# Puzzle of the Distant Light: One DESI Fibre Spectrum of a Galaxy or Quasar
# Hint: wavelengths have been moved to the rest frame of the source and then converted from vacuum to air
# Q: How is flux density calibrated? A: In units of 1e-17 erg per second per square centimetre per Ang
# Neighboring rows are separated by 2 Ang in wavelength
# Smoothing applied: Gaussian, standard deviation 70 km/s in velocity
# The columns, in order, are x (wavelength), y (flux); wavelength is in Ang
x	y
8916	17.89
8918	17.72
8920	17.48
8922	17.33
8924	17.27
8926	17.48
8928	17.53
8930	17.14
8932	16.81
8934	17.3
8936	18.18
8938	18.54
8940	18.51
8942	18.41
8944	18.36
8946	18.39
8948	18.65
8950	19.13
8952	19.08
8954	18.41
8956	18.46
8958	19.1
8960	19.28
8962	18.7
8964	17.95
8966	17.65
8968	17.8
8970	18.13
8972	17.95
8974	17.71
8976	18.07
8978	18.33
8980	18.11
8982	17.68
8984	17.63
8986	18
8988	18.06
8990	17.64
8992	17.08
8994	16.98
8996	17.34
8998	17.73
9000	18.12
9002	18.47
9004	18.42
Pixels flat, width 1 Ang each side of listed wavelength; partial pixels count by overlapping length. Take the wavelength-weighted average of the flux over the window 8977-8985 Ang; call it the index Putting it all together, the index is 17.9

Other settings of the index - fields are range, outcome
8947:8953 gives 19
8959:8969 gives 18.3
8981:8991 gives 17.8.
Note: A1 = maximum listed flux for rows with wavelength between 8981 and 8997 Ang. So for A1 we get 18.06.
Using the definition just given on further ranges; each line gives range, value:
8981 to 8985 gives 17.68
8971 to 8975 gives 17.95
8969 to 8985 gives 18.33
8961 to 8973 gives 18.7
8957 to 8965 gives 19.28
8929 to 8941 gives 18.54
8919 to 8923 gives 17.48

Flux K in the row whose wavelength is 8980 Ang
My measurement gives 18.11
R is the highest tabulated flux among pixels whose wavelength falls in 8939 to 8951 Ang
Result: 19.13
